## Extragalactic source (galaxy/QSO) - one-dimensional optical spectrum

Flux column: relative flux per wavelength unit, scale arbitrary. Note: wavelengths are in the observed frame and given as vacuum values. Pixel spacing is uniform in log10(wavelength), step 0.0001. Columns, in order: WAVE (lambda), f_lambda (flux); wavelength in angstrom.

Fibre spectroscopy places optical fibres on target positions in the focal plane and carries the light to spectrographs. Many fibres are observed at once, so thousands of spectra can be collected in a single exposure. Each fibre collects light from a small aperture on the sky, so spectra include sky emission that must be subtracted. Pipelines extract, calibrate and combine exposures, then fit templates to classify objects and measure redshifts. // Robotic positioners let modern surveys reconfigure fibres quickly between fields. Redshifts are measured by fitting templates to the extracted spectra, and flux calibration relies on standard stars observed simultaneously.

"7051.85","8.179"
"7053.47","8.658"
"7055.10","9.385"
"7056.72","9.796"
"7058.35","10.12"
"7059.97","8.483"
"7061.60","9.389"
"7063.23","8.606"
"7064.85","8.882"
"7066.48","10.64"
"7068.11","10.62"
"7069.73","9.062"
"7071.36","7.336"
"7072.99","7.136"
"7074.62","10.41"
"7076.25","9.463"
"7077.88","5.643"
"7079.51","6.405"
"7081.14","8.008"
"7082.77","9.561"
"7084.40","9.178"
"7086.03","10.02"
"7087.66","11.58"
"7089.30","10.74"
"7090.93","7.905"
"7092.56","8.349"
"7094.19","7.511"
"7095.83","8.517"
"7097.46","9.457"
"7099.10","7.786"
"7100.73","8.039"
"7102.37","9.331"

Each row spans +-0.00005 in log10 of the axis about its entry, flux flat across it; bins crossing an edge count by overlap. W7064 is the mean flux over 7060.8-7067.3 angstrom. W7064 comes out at 9.38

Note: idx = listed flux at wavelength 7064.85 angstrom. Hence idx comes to 8.882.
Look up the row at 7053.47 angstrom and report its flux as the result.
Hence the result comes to 8.658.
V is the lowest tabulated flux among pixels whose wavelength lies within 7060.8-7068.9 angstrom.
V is 8.606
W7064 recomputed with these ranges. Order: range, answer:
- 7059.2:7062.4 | 8.93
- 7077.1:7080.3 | 6.03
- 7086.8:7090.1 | 11.1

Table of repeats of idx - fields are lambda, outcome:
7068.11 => 10.62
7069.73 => 9.062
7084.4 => 9.178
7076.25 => 9.463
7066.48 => 10.64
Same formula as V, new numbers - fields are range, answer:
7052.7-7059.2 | 8.658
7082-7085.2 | 9.178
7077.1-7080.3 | 5.643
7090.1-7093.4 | 7.905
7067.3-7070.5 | 9.062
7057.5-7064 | 8.483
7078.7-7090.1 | 6.405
